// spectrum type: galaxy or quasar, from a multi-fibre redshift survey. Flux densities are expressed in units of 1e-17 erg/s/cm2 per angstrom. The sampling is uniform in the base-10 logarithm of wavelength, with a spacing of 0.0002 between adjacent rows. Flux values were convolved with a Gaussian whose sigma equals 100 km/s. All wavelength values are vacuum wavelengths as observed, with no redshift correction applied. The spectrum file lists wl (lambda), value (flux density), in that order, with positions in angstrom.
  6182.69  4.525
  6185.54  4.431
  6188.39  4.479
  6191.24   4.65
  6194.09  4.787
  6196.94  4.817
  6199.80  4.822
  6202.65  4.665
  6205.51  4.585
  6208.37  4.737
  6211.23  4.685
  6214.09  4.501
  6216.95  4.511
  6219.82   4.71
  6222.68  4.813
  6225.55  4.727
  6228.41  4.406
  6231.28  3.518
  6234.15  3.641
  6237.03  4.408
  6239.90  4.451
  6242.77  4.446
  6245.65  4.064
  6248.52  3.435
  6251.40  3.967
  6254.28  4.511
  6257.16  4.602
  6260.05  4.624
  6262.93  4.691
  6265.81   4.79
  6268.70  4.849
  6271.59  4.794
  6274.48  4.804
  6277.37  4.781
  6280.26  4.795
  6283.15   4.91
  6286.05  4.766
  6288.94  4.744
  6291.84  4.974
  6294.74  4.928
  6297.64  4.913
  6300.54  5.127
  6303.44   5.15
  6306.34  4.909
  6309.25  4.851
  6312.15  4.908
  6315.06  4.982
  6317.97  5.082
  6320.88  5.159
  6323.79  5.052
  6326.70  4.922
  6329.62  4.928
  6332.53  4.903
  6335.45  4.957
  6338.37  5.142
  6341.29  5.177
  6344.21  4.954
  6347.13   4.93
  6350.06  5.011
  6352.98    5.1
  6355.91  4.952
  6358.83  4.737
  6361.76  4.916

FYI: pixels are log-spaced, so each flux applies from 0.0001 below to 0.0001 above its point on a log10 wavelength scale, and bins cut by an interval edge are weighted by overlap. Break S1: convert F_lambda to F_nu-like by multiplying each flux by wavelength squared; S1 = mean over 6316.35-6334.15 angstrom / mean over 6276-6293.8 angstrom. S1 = 1.05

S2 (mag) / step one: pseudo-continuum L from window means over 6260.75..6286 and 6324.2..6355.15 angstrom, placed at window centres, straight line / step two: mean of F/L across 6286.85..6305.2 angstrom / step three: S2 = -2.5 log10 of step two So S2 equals -0.02 mag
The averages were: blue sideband 4.79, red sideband 5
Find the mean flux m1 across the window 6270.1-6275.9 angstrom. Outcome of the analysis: 4.8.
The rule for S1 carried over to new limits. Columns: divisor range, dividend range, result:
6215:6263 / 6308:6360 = 1.19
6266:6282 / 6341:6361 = 1.06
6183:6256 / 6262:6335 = 1.14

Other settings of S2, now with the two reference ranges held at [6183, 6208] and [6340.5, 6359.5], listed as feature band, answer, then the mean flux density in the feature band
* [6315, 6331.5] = -0.02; 5.02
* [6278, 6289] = 0.01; 4.81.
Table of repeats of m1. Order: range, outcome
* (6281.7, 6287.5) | 4.84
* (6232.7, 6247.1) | 4.2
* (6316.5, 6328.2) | 5.05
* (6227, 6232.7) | 3.96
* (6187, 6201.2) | 4.71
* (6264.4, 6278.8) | 4.8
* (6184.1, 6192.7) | 4.52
